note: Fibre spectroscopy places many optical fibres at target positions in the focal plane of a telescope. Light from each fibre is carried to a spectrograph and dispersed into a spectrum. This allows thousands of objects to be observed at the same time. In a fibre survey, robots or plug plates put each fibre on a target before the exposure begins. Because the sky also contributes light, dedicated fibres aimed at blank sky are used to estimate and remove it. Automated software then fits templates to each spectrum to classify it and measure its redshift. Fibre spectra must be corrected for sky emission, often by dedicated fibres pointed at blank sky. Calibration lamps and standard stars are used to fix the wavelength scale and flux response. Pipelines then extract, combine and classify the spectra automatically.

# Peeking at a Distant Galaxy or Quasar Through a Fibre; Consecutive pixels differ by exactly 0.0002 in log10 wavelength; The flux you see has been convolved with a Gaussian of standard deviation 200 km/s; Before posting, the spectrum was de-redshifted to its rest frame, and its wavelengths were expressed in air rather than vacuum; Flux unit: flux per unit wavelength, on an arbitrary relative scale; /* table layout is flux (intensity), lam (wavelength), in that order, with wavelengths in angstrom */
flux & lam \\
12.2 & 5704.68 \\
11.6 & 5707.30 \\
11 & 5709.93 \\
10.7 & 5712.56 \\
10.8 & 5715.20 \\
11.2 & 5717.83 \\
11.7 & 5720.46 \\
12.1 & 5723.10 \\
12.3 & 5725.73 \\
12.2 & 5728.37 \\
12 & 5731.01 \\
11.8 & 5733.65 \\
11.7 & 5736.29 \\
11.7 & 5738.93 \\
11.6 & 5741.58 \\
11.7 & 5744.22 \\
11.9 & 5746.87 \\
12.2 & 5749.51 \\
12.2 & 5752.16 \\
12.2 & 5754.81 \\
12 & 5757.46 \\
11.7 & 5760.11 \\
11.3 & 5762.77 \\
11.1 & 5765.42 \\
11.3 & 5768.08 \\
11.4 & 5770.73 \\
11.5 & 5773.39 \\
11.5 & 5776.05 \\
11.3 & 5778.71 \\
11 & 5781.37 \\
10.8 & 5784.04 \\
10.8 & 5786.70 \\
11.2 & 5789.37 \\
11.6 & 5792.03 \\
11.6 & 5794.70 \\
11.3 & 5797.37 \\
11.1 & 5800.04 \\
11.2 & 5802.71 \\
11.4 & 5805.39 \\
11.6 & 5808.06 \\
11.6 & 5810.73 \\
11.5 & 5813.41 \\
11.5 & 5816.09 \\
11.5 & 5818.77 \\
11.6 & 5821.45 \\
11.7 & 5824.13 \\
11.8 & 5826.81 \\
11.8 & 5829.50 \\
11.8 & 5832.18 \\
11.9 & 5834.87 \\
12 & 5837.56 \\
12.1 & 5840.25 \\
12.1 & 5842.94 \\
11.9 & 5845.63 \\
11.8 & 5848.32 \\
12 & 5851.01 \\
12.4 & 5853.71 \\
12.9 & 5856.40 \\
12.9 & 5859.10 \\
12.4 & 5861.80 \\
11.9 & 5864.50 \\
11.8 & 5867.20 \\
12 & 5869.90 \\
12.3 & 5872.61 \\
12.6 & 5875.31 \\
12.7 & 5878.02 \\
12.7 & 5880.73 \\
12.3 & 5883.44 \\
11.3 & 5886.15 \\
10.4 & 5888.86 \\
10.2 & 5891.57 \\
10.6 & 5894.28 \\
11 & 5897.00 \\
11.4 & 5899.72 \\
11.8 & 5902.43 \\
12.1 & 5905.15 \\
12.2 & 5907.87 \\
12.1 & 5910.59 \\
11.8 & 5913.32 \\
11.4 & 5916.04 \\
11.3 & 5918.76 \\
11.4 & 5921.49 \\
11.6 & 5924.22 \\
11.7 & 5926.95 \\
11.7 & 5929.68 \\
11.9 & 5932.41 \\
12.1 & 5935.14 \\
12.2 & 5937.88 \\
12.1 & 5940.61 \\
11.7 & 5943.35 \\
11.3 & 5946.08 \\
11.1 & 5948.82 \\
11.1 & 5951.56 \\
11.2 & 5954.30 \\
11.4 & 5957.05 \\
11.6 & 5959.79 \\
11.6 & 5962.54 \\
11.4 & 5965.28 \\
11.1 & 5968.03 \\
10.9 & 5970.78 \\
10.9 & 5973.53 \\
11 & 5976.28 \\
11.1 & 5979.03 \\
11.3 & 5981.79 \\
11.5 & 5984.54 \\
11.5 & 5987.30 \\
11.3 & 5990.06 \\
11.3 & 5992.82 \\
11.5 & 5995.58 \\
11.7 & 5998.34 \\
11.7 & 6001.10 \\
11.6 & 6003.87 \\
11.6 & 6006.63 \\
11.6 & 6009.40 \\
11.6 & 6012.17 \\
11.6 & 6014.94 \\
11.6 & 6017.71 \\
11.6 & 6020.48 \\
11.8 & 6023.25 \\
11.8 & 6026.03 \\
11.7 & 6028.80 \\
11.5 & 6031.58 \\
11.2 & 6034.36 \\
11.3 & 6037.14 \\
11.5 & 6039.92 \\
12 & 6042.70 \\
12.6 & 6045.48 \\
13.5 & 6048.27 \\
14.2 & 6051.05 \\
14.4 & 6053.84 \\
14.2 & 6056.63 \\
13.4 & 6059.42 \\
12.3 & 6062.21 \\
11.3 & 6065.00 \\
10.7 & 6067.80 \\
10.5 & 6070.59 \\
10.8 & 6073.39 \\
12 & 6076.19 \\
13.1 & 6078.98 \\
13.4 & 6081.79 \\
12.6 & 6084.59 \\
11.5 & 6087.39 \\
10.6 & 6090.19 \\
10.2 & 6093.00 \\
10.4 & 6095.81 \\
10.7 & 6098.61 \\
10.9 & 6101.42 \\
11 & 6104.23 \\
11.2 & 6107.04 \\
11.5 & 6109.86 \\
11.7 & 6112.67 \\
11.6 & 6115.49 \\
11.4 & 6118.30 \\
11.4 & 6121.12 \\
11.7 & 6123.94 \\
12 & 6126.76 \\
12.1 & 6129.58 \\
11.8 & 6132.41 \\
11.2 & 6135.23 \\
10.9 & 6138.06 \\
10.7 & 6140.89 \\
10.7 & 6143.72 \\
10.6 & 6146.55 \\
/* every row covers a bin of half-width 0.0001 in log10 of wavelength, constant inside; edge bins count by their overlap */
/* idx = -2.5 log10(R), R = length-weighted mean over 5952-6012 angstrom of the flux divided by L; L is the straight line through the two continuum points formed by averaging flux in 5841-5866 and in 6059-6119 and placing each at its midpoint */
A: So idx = 0.042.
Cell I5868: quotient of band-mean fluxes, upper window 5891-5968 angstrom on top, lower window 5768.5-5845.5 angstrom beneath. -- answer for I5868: 1.0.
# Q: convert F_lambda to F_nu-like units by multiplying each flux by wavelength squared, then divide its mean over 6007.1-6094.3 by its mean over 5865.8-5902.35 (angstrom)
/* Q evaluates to 1.1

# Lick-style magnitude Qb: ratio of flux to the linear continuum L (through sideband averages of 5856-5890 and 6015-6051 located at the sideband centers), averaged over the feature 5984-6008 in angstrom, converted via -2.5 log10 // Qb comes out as 0.04 mag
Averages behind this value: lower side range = 12.2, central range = 11.5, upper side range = 11.9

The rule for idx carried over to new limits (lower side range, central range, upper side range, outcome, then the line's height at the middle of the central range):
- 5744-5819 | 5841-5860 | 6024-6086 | -0.05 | 11.7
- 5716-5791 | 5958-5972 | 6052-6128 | 0.03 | 11.7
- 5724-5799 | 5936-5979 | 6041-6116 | 0.04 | 11.8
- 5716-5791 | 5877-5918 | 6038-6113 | 0.02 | 11.8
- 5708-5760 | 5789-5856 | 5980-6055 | 0.01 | 11.8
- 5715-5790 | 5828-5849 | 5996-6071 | -0.02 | 11.7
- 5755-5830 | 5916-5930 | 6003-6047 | 0.00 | 11.6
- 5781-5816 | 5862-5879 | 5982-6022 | -0.08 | 11.4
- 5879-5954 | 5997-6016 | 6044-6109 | 0.02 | 11.8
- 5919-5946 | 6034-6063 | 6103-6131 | -0.11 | 11.6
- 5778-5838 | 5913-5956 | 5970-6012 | -0.02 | 11.4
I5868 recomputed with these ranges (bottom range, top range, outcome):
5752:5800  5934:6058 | 1.03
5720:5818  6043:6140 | 1.02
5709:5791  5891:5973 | 1.00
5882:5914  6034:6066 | 1.11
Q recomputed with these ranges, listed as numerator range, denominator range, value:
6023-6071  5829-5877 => 1.08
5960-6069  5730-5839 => 1.10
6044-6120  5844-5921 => 1.07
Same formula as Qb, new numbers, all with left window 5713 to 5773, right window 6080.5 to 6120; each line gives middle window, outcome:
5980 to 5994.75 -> 0.01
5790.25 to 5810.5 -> 0.02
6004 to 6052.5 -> -0.05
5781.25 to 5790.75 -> 0.07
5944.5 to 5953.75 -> 0.03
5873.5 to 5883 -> -0.09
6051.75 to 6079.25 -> -0.08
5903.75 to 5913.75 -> -0.05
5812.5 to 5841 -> -0.01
